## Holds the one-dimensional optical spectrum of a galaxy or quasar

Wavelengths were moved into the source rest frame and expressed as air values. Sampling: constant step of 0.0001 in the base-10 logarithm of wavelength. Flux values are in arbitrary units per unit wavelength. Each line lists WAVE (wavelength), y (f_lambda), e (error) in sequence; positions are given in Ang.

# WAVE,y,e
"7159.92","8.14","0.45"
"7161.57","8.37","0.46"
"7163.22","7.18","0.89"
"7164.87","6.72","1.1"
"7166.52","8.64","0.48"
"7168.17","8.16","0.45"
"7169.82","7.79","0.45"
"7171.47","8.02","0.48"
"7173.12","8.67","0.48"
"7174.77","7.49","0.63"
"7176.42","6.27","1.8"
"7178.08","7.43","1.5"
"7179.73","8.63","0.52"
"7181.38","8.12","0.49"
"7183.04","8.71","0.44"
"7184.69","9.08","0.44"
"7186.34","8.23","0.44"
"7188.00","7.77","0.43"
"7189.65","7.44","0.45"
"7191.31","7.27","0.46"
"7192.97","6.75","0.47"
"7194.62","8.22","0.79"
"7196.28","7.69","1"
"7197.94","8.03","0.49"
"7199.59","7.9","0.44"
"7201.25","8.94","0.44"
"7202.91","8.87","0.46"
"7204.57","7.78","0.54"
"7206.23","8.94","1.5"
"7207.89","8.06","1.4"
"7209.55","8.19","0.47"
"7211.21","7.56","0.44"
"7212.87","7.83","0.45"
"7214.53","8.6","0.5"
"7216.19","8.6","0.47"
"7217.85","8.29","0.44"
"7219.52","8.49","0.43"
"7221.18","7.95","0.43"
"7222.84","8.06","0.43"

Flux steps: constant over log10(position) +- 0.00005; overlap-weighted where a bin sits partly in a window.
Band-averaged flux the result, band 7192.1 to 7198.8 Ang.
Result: 7.68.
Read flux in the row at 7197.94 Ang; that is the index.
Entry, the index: 8.03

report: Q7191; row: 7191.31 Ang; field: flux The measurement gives 7.27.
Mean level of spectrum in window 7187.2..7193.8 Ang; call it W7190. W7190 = 7.31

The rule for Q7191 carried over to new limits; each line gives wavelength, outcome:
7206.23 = 8.94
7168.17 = 8.16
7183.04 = 8.71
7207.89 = 8.06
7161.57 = 8.37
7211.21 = 7.56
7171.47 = 8.02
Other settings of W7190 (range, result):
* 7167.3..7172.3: 8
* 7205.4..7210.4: 8.39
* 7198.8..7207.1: 8.48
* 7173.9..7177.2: 6.92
